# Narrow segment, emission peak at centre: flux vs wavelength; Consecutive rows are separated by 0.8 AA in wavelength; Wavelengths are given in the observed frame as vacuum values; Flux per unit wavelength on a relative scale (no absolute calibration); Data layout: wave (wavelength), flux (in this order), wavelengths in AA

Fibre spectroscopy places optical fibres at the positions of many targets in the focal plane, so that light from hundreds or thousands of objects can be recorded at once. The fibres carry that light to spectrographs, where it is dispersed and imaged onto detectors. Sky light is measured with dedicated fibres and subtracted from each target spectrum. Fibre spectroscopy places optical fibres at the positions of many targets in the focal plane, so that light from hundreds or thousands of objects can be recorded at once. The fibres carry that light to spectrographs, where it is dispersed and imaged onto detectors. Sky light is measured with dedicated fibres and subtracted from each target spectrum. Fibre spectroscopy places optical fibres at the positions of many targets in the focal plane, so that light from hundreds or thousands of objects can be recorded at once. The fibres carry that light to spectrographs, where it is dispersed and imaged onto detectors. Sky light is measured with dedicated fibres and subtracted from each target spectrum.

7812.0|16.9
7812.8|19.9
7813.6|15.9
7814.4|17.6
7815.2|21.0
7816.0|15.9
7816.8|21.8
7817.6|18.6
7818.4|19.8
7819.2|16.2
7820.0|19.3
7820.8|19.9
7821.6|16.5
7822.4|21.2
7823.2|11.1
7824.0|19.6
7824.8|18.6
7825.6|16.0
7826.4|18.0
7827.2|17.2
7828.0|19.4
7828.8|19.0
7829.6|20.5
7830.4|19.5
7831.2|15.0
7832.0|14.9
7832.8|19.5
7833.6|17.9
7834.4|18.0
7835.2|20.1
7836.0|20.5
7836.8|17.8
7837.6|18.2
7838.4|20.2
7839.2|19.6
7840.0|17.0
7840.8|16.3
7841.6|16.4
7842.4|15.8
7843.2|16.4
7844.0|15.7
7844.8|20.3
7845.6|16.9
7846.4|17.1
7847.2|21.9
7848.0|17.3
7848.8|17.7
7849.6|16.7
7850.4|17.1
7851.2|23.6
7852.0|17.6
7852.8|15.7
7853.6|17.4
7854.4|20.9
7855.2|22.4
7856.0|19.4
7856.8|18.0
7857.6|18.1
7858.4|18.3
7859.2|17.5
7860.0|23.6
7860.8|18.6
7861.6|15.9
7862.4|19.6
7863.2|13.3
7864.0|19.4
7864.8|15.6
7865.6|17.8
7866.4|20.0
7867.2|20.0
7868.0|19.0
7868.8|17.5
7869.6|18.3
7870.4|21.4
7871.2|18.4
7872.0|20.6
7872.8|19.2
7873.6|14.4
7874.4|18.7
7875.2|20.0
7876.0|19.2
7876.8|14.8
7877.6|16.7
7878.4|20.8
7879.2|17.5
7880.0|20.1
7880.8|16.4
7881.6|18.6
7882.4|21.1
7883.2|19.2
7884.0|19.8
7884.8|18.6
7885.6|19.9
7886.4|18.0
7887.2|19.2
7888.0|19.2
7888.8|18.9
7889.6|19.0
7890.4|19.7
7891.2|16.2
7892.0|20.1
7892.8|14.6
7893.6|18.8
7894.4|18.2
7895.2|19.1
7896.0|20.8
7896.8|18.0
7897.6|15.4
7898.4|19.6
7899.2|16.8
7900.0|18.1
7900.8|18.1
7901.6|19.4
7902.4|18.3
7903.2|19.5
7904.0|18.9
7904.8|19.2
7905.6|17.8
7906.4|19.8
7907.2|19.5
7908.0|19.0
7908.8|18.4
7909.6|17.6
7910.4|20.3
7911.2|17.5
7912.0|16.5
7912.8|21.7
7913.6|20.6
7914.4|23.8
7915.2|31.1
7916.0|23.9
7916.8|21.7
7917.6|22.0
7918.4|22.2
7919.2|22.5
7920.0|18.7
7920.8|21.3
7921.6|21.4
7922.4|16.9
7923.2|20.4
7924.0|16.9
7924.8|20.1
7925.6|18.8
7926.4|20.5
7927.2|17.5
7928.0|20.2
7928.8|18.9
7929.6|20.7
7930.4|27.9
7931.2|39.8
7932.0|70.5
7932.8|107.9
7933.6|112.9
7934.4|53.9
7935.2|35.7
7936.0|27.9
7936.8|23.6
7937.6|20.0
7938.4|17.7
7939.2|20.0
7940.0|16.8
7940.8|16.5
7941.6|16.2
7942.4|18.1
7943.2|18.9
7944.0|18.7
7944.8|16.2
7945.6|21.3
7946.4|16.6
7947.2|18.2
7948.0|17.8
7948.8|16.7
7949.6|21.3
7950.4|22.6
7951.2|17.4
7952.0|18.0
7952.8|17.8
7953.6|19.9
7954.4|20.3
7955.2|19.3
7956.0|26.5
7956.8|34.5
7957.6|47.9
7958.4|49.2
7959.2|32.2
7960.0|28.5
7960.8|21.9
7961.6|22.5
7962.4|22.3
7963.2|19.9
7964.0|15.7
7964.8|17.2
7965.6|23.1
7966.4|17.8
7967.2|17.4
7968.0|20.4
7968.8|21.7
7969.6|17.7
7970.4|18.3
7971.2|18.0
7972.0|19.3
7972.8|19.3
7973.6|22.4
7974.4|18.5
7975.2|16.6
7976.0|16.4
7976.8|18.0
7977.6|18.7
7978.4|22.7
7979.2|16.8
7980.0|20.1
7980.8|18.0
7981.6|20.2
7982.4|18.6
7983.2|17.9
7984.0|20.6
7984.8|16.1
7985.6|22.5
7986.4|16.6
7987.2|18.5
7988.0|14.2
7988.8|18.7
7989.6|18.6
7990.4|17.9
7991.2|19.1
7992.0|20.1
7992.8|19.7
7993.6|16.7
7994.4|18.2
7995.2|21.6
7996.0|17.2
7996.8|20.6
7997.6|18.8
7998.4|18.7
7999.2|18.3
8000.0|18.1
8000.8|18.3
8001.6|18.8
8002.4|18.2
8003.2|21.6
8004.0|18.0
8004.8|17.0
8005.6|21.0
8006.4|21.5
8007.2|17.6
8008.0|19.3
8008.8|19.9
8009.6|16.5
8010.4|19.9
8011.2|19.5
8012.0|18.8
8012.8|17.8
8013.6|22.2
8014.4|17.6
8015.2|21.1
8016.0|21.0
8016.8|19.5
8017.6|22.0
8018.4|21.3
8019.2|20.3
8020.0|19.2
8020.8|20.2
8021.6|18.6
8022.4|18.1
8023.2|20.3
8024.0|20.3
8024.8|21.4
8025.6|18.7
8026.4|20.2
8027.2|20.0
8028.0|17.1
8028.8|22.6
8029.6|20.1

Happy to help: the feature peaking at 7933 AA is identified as Halpha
